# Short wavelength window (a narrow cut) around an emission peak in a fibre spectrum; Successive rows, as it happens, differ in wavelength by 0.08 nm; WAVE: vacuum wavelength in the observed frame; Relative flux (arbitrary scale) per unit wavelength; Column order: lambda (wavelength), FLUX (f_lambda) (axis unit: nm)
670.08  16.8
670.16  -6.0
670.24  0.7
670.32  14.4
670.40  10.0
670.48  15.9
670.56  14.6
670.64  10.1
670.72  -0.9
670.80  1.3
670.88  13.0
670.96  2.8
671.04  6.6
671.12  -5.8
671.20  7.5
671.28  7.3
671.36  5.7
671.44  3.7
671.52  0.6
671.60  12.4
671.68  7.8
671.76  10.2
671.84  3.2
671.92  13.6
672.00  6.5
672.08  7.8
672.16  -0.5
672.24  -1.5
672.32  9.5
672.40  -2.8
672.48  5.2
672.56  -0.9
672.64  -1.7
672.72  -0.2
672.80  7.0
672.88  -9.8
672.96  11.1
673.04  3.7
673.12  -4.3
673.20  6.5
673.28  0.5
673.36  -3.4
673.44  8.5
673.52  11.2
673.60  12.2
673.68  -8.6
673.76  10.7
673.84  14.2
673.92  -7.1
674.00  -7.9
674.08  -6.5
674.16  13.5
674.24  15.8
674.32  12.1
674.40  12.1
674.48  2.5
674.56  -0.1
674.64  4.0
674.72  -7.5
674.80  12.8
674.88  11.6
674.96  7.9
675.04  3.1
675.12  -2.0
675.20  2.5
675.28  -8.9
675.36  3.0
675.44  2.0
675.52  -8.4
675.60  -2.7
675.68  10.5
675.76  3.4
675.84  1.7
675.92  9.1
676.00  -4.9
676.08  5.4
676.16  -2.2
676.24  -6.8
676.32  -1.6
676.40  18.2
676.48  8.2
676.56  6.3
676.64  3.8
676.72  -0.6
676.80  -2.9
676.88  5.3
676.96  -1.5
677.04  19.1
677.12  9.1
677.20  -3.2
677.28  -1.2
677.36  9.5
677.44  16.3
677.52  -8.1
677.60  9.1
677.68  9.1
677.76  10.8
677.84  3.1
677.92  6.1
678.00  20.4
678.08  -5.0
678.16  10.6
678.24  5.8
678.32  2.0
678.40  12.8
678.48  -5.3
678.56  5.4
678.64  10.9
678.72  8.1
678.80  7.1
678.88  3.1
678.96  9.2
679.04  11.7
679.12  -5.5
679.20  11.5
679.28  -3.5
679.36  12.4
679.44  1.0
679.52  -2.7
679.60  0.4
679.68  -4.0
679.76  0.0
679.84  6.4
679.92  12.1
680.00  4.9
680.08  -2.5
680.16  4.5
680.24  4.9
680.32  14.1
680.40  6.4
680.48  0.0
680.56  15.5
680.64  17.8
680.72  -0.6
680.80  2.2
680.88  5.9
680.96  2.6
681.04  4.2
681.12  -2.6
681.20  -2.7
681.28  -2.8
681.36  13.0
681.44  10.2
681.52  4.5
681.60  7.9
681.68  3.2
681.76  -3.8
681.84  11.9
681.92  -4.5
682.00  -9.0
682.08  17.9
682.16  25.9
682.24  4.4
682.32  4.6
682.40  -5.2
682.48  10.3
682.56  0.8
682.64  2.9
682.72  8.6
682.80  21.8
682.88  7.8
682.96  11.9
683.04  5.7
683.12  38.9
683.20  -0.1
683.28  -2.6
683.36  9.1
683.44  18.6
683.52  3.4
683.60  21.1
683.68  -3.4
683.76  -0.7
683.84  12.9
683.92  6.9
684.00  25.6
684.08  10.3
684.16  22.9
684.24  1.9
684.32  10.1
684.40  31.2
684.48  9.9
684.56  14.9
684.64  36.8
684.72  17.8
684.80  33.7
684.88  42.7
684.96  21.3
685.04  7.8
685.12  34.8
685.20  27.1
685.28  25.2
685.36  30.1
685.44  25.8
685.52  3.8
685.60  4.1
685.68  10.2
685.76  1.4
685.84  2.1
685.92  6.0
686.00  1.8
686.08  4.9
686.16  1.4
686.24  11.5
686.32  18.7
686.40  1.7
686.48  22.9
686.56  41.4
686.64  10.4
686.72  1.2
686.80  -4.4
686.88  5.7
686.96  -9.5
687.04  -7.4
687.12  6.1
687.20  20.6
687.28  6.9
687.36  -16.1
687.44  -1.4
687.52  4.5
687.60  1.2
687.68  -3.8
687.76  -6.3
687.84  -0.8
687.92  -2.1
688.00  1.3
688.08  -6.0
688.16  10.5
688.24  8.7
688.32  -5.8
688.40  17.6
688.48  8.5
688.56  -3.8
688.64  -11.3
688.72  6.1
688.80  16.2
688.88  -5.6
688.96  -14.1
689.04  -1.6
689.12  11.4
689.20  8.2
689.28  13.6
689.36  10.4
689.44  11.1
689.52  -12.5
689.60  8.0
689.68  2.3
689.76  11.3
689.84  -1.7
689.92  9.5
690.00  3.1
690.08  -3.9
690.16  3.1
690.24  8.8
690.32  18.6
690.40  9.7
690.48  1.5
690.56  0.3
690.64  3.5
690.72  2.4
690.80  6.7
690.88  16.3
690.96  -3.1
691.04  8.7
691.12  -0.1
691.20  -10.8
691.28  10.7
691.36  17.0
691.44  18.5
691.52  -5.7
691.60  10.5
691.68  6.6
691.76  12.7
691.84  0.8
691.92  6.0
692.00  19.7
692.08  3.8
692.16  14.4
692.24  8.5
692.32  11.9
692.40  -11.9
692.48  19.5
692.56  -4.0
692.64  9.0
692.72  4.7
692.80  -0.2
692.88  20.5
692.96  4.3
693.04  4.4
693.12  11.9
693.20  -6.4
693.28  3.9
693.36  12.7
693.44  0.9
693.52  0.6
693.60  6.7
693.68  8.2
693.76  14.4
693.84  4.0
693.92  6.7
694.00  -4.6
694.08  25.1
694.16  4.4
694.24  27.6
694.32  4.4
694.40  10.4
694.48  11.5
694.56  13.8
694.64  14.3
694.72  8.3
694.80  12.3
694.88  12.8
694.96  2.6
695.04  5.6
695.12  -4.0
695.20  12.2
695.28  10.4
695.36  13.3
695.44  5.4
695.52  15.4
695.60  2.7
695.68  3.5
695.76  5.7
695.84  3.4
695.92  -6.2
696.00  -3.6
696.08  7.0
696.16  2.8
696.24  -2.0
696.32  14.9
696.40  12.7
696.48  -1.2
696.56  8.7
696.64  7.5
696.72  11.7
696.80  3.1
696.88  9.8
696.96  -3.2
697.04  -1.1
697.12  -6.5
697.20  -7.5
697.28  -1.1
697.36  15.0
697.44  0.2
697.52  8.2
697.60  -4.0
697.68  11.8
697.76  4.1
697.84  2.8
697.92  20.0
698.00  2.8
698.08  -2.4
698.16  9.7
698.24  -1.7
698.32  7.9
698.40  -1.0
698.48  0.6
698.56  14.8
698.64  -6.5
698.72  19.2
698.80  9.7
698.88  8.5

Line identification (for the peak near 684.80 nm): [O II]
